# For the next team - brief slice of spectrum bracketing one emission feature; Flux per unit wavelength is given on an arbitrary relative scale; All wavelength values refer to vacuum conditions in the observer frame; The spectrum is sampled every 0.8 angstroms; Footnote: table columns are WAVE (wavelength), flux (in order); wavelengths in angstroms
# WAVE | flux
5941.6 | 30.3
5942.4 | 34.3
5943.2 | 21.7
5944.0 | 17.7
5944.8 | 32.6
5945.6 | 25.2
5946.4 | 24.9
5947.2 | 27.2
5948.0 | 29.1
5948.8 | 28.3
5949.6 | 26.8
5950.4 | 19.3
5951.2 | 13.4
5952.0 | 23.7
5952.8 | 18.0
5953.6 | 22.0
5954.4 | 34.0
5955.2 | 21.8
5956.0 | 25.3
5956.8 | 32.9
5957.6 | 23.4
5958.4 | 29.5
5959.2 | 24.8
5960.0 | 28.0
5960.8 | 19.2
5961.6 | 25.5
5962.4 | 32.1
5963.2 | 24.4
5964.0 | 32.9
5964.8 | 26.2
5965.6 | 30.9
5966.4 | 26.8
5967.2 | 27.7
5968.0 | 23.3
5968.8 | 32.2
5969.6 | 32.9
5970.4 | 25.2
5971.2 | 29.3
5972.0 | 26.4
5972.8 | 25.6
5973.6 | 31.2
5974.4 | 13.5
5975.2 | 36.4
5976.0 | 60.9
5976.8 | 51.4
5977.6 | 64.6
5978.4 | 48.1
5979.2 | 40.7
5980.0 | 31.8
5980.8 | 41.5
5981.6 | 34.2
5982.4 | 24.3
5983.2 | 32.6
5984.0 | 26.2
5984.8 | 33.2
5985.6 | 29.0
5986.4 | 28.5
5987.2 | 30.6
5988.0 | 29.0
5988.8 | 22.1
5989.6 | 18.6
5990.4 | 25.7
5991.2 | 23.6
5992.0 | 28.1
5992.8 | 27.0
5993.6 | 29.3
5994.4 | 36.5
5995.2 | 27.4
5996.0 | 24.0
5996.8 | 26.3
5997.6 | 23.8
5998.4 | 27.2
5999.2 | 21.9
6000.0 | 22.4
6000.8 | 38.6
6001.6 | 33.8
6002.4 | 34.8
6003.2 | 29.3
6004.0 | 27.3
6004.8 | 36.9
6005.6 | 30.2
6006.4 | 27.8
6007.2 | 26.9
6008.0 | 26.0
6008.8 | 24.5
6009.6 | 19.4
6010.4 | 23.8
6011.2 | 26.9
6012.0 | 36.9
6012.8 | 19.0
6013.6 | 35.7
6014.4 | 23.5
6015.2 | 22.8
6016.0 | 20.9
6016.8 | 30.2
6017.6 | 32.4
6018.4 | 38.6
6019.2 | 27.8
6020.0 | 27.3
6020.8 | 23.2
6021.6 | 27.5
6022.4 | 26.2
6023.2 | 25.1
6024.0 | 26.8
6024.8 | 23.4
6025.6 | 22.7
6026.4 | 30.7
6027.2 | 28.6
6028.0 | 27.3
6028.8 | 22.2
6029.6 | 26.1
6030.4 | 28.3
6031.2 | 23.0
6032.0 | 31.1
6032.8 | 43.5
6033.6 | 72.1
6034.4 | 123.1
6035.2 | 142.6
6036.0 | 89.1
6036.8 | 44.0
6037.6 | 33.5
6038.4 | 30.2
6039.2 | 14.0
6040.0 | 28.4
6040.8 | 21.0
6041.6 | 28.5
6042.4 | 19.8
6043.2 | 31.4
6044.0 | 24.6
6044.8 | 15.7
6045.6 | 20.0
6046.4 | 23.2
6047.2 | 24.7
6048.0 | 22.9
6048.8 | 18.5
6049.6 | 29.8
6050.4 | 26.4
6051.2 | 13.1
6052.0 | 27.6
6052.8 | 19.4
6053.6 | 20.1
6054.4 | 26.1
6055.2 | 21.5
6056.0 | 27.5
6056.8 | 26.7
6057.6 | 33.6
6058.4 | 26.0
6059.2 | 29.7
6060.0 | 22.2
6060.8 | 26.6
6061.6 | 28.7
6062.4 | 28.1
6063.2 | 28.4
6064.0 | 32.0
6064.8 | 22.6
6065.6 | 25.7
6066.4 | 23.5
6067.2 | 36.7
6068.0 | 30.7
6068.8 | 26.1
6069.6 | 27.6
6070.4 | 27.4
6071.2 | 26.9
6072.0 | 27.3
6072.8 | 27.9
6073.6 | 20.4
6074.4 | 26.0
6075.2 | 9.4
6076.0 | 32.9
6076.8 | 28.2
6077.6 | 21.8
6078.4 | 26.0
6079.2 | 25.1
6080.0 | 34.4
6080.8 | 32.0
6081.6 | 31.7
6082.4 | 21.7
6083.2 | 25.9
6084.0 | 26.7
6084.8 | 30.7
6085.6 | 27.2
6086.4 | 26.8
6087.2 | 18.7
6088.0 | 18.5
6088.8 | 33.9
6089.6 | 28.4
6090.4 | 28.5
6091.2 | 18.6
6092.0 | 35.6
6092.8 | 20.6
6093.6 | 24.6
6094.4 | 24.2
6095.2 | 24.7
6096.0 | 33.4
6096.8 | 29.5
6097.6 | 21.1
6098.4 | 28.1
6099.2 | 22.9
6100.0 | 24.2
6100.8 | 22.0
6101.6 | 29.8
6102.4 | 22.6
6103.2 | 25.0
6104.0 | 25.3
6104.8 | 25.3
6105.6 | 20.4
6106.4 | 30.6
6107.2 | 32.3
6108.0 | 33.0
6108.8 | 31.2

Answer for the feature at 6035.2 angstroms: [O III] 5007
